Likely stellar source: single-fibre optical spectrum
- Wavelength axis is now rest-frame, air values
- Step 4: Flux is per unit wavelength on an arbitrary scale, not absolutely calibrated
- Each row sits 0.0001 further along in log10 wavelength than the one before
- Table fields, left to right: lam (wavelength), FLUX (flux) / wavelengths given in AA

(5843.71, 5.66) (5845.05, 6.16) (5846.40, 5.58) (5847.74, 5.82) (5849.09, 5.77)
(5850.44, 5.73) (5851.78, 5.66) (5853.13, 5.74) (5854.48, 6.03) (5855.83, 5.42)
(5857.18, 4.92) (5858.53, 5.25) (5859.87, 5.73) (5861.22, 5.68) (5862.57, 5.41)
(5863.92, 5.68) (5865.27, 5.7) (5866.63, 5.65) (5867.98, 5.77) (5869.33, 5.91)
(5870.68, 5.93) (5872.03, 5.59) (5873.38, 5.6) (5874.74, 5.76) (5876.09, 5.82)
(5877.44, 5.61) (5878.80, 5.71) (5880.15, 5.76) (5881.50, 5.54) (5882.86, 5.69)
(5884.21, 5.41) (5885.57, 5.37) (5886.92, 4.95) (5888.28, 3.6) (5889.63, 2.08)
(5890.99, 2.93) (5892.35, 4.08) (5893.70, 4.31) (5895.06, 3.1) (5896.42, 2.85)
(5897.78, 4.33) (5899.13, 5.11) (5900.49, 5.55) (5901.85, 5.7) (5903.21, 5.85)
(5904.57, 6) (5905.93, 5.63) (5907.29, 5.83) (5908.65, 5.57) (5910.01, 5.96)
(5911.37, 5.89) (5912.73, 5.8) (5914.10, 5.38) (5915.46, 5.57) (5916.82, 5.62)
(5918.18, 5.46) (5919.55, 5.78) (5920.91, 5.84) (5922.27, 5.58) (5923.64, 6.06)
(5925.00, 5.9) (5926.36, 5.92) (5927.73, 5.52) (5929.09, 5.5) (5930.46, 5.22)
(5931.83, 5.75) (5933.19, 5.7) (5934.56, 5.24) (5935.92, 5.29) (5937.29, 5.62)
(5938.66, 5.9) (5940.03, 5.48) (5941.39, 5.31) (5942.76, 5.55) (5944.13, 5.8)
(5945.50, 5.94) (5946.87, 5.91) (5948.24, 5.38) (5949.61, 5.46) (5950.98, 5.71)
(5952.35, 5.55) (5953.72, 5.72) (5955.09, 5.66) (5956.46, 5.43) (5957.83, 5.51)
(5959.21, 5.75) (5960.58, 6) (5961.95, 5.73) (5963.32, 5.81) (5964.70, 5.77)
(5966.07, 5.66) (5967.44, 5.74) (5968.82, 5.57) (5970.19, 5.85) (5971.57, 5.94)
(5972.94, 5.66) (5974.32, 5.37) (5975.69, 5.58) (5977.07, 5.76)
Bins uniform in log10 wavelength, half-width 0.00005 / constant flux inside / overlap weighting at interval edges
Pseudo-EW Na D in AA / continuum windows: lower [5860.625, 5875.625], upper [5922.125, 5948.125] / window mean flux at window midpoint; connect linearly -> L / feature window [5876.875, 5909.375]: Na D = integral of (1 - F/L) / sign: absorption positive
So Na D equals 4.7 AA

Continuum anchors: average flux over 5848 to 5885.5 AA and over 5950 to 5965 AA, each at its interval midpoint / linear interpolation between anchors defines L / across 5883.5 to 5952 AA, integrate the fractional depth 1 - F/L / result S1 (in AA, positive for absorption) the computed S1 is 4.8 AA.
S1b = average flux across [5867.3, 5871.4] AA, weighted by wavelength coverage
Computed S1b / 5.87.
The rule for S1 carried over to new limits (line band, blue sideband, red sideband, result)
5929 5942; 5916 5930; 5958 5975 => 0.5 AA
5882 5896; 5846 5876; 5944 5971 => 3.8 AA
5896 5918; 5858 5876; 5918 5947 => 0.8 AA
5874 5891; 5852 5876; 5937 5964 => 1.9 AA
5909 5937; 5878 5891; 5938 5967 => -1.9 AA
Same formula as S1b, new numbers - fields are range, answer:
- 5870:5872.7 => 5.77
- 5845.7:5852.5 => 5.71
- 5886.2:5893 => 3.54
